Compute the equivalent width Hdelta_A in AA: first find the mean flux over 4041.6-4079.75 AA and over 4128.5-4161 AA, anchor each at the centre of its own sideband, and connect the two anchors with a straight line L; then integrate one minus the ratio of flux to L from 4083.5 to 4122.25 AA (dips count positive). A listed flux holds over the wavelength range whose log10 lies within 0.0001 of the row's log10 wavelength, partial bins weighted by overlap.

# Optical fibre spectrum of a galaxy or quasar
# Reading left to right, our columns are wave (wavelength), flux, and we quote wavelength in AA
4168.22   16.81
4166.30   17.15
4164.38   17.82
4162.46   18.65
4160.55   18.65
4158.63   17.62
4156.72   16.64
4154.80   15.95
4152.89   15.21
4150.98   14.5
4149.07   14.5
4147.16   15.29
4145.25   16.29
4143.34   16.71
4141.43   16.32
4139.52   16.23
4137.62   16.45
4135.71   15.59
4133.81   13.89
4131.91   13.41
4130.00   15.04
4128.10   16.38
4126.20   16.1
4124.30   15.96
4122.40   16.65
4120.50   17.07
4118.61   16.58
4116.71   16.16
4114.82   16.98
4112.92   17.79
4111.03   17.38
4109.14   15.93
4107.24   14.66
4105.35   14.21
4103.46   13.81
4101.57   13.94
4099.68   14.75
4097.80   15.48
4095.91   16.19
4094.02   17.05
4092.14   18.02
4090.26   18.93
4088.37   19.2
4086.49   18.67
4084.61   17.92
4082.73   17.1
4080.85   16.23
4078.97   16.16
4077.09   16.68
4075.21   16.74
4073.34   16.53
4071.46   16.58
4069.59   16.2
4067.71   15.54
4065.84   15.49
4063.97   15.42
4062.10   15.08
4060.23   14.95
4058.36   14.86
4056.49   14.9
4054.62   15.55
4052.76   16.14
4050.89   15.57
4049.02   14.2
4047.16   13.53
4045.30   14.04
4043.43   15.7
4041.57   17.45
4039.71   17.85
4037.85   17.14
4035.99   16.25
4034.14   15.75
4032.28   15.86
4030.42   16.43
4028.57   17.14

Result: -2.2 AA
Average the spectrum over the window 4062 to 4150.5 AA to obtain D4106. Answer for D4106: 16.2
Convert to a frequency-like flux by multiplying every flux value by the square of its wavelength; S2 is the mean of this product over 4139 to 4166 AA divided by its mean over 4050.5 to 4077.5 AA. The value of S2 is 1.1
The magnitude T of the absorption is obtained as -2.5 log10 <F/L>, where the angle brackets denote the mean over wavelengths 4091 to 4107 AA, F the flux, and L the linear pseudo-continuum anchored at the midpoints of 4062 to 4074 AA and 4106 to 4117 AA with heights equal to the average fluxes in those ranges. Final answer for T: 0.06 mag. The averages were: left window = 15.9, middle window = 15.4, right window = 16.4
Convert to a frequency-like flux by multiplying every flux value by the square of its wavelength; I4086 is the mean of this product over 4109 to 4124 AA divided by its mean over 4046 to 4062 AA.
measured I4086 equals 1.16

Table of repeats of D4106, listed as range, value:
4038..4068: 15.4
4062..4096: 16.9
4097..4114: 15.3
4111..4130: 16.6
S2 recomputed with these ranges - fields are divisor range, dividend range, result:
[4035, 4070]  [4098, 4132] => 1.04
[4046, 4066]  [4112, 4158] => 1.10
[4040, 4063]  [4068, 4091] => 1.14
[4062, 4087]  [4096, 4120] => 0.97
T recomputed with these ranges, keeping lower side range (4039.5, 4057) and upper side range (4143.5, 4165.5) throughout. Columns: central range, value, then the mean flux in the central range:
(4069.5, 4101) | -0.08 mag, 17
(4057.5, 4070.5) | 0.01 mag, 15.4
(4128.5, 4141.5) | 0.07 mag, 15.3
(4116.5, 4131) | 0.00 mag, 16.2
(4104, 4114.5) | 0.00 mag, 16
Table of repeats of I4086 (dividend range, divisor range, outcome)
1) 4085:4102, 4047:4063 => 1.15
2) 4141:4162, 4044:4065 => 1.14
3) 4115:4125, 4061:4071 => 1.09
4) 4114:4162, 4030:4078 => 1.06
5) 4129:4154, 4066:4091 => 0.93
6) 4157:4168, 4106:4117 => 1.11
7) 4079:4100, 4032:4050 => 1.12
